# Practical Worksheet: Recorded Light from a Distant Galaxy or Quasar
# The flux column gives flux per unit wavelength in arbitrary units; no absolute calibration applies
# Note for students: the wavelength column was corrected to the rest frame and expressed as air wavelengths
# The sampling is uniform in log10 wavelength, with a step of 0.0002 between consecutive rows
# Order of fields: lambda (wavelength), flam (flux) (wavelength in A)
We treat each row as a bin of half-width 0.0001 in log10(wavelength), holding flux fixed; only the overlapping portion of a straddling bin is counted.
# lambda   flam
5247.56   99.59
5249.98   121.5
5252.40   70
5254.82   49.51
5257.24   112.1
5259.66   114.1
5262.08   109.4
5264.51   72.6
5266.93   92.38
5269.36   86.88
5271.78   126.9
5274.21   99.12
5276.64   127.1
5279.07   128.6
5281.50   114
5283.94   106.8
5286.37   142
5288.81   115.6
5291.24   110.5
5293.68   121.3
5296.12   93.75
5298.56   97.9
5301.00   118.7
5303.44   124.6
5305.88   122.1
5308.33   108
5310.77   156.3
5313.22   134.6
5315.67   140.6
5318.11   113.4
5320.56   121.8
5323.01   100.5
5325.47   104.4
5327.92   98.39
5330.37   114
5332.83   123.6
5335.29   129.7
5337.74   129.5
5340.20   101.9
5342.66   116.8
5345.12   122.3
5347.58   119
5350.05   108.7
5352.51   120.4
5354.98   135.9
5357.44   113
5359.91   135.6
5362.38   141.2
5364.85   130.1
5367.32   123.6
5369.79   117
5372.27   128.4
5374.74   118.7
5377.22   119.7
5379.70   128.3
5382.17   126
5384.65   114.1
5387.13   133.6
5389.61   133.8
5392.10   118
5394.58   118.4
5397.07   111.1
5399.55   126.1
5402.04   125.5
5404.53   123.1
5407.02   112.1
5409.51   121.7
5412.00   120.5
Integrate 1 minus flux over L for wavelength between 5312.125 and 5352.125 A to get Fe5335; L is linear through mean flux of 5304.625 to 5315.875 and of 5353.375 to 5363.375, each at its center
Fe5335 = 4.2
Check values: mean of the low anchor 132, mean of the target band 117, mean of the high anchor 131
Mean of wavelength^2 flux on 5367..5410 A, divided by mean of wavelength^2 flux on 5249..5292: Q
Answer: 1.21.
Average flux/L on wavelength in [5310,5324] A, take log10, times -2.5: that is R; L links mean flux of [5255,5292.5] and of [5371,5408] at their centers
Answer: -0.12 mag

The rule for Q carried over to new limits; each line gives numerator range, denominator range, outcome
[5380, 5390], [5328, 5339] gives 1.06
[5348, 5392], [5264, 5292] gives 1.16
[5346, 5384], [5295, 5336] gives 1.08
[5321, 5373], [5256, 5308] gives 1.10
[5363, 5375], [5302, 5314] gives 0.99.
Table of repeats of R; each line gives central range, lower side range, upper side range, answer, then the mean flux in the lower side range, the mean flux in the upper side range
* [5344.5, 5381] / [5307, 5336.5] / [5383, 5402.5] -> -0.02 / 120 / 122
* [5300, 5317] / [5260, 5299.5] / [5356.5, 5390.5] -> -0.13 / 109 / 126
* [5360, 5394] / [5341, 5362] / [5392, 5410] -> -0.05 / 122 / 120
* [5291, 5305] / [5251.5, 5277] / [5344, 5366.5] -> -0.05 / 95.7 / 125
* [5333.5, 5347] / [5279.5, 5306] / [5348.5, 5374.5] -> 0.02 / 115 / 125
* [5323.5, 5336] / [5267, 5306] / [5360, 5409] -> 0.05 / 114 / 124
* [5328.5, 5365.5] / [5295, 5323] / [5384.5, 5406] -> -0.01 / 120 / 123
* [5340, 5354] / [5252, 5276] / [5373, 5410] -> -0.03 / 94.9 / 122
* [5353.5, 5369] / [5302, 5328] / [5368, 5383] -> -0.06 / 121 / 123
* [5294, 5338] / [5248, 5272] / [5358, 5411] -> -0.10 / 94.4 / 124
